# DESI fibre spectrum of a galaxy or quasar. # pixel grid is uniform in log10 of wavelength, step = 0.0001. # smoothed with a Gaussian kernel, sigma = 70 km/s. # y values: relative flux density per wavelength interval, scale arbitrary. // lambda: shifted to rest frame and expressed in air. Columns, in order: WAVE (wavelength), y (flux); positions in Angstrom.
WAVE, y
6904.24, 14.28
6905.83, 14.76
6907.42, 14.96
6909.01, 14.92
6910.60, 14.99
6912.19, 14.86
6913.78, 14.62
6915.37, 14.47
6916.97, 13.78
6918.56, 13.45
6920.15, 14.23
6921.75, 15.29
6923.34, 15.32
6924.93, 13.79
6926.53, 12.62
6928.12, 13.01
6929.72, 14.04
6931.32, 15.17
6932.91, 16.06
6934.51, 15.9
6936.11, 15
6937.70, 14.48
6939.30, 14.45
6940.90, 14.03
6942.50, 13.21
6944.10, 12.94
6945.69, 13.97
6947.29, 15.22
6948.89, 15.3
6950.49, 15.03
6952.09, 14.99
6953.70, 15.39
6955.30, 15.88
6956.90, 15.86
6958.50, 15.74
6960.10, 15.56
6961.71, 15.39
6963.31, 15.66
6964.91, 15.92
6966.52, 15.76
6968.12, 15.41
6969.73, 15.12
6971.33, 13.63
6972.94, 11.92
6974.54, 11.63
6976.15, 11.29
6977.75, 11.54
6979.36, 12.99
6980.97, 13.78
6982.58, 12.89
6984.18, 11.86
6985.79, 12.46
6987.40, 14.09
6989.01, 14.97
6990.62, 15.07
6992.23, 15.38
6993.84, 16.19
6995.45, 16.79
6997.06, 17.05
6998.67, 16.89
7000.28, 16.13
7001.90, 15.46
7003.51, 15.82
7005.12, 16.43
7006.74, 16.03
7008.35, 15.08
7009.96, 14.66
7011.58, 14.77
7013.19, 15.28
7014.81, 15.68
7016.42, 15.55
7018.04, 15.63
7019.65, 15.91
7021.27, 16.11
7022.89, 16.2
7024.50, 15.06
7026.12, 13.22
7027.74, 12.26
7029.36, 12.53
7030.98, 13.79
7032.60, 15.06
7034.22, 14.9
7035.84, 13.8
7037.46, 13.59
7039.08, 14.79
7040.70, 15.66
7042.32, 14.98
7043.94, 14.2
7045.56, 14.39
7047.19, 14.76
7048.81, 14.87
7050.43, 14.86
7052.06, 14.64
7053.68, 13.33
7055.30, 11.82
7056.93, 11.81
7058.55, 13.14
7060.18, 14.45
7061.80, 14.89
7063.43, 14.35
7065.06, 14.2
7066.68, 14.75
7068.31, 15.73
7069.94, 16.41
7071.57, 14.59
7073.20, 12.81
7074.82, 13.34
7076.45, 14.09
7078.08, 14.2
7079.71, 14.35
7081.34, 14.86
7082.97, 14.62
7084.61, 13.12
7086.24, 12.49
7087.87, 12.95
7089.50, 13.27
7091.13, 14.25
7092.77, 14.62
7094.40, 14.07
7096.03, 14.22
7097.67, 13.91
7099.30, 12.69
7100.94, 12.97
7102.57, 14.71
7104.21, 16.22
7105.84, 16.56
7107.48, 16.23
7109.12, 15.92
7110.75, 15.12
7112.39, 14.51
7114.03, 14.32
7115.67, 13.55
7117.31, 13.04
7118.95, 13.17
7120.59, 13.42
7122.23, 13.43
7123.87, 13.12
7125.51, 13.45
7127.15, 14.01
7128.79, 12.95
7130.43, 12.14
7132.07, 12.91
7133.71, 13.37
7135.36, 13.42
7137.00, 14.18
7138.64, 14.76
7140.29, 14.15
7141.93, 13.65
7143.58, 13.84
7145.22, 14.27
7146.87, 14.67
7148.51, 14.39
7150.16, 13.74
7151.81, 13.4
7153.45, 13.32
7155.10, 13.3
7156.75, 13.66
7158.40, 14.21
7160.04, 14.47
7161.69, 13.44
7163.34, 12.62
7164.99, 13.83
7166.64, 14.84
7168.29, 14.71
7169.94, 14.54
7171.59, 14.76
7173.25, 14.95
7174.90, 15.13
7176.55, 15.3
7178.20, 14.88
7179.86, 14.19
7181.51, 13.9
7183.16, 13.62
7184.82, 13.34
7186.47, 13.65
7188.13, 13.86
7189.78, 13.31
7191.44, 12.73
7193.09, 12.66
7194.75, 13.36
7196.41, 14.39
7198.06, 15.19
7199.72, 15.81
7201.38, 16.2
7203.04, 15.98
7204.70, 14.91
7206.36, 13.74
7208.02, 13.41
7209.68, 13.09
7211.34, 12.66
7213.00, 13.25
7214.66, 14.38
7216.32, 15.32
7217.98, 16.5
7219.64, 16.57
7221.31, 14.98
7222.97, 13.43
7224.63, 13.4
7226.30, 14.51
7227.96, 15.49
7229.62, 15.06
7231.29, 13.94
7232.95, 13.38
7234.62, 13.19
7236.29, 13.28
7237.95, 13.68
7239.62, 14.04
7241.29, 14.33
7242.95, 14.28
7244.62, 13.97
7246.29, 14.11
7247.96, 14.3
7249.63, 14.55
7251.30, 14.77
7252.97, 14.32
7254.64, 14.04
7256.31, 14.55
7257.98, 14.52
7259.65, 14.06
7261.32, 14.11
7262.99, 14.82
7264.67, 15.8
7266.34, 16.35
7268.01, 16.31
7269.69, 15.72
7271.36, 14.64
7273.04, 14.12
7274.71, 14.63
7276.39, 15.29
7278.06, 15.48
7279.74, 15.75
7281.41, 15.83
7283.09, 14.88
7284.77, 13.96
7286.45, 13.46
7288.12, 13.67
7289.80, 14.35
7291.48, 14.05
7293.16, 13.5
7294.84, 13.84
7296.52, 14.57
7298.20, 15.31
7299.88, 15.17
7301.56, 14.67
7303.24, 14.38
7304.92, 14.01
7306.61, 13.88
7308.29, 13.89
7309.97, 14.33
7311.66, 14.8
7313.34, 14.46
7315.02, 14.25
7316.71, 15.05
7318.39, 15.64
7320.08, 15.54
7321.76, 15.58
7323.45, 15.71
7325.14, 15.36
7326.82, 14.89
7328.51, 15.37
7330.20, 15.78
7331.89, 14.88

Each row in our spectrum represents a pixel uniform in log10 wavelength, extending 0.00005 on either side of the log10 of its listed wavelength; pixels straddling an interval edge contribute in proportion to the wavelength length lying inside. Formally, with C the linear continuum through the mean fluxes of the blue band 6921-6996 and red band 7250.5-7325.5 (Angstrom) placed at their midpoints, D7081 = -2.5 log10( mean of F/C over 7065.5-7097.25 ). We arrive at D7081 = 0.03 mag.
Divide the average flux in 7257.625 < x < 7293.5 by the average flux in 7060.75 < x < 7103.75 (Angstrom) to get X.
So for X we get 1.0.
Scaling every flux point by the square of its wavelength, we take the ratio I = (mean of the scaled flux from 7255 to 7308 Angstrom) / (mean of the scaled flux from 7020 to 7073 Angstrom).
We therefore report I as 1.1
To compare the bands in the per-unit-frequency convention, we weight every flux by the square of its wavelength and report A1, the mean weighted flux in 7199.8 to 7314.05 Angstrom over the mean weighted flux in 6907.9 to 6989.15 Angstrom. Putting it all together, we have 1.11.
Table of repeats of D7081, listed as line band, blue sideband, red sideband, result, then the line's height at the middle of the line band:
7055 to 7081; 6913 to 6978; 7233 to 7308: 0.03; 14.5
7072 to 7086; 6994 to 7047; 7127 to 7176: 0.05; 14.6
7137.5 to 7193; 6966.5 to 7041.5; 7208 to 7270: 0.03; 14.5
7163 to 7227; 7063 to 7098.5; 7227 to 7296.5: 0.00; 14.4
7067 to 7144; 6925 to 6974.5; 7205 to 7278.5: 0.04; 14.6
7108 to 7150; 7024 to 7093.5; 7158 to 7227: 0.03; 14.2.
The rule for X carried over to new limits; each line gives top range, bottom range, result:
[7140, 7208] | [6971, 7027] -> 0.96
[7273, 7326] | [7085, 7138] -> 1.06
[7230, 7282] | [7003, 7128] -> 1.01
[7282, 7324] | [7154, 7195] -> 1.04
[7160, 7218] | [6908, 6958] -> 0.97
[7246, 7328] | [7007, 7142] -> 1.03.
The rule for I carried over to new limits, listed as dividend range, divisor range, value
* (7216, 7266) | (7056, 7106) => 1.07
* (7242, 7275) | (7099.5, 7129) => 1.07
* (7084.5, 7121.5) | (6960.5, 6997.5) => 1.03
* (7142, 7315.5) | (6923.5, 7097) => 1.05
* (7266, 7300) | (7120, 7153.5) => 1.13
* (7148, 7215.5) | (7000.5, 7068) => 1.00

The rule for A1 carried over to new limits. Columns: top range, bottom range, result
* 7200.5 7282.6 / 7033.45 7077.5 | 1.08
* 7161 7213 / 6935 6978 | 1.04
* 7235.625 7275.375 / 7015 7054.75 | 1.06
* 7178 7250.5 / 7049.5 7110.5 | 1.04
